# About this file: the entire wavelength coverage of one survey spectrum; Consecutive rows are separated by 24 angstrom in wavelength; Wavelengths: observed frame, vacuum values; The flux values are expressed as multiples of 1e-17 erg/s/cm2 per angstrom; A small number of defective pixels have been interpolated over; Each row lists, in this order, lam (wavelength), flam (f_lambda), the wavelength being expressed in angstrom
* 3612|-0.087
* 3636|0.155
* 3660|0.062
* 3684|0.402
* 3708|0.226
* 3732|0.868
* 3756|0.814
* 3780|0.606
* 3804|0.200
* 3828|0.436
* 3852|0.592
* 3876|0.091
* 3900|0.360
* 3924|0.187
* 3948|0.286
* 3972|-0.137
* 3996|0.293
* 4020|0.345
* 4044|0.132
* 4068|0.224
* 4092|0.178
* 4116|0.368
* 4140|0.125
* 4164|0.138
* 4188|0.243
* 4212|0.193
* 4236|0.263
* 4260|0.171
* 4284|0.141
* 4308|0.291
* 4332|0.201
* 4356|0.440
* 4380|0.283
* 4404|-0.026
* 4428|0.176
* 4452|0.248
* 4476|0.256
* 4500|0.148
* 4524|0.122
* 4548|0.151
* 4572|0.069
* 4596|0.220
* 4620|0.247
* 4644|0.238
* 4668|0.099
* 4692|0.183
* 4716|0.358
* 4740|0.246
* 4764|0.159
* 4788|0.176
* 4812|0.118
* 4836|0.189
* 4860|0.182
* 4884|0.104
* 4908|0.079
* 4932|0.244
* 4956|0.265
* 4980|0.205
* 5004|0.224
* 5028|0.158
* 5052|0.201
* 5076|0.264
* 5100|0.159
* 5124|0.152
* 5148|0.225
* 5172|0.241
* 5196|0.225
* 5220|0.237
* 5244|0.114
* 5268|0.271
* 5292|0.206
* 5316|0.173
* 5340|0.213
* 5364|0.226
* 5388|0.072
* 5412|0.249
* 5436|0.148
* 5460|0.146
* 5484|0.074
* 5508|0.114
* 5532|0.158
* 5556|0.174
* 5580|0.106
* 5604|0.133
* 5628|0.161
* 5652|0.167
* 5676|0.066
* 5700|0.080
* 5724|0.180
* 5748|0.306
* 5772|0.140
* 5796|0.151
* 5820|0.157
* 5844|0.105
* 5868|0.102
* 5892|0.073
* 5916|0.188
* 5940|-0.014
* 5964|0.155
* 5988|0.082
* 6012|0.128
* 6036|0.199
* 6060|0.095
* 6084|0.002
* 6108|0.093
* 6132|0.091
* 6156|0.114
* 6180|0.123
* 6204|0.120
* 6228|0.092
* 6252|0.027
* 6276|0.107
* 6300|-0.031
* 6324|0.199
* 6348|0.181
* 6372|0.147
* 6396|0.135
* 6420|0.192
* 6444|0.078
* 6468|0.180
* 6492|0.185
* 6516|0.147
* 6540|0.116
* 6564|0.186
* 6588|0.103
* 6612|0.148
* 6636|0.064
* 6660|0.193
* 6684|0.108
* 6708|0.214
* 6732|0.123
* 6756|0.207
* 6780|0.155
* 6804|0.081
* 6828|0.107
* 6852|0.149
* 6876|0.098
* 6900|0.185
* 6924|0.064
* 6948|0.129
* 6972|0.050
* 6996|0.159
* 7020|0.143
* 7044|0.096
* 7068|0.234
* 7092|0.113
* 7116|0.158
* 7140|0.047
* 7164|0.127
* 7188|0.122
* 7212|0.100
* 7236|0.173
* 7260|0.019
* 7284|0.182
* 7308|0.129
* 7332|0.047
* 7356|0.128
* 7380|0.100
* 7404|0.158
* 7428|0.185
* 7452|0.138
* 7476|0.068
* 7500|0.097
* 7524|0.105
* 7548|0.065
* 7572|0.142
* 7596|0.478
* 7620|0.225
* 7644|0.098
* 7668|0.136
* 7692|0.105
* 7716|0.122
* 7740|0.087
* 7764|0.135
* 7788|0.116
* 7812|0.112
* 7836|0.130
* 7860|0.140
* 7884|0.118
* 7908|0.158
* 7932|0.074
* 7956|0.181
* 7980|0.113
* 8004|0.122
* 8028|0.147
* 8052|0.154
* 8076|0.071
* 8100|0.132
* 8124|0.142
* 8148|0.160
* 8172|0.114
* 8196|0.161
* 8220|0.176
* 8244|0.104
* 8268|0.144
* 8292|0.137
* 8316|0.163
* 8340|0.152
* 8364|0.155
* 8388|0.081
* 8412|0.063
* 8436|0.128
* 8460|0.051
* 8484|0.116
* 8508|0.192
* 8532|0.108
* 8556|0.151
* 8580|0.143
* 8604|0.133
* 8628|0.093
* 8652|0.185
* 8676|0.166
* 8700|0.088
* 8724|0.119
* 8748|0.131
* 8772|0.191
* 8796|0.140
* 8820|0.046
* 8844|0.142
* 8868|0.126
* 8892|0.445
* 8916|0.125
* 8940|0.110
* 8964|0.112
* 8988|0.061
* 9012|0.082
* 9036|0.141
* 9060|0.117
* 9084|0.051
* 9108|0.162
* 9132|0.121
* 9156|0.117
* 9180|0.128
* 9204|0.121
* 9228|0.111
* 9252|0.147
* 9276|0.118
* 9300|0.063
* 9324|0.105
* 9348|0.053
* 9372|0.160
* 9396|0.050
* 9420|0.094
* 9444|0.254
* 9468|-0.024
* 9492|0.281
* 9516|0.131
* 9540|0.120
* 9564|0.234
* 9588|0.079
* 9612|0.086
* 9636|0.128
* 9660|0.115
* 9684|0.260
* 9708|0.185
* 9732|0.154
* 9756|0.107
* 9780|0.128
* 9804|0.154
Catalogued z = 1.04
